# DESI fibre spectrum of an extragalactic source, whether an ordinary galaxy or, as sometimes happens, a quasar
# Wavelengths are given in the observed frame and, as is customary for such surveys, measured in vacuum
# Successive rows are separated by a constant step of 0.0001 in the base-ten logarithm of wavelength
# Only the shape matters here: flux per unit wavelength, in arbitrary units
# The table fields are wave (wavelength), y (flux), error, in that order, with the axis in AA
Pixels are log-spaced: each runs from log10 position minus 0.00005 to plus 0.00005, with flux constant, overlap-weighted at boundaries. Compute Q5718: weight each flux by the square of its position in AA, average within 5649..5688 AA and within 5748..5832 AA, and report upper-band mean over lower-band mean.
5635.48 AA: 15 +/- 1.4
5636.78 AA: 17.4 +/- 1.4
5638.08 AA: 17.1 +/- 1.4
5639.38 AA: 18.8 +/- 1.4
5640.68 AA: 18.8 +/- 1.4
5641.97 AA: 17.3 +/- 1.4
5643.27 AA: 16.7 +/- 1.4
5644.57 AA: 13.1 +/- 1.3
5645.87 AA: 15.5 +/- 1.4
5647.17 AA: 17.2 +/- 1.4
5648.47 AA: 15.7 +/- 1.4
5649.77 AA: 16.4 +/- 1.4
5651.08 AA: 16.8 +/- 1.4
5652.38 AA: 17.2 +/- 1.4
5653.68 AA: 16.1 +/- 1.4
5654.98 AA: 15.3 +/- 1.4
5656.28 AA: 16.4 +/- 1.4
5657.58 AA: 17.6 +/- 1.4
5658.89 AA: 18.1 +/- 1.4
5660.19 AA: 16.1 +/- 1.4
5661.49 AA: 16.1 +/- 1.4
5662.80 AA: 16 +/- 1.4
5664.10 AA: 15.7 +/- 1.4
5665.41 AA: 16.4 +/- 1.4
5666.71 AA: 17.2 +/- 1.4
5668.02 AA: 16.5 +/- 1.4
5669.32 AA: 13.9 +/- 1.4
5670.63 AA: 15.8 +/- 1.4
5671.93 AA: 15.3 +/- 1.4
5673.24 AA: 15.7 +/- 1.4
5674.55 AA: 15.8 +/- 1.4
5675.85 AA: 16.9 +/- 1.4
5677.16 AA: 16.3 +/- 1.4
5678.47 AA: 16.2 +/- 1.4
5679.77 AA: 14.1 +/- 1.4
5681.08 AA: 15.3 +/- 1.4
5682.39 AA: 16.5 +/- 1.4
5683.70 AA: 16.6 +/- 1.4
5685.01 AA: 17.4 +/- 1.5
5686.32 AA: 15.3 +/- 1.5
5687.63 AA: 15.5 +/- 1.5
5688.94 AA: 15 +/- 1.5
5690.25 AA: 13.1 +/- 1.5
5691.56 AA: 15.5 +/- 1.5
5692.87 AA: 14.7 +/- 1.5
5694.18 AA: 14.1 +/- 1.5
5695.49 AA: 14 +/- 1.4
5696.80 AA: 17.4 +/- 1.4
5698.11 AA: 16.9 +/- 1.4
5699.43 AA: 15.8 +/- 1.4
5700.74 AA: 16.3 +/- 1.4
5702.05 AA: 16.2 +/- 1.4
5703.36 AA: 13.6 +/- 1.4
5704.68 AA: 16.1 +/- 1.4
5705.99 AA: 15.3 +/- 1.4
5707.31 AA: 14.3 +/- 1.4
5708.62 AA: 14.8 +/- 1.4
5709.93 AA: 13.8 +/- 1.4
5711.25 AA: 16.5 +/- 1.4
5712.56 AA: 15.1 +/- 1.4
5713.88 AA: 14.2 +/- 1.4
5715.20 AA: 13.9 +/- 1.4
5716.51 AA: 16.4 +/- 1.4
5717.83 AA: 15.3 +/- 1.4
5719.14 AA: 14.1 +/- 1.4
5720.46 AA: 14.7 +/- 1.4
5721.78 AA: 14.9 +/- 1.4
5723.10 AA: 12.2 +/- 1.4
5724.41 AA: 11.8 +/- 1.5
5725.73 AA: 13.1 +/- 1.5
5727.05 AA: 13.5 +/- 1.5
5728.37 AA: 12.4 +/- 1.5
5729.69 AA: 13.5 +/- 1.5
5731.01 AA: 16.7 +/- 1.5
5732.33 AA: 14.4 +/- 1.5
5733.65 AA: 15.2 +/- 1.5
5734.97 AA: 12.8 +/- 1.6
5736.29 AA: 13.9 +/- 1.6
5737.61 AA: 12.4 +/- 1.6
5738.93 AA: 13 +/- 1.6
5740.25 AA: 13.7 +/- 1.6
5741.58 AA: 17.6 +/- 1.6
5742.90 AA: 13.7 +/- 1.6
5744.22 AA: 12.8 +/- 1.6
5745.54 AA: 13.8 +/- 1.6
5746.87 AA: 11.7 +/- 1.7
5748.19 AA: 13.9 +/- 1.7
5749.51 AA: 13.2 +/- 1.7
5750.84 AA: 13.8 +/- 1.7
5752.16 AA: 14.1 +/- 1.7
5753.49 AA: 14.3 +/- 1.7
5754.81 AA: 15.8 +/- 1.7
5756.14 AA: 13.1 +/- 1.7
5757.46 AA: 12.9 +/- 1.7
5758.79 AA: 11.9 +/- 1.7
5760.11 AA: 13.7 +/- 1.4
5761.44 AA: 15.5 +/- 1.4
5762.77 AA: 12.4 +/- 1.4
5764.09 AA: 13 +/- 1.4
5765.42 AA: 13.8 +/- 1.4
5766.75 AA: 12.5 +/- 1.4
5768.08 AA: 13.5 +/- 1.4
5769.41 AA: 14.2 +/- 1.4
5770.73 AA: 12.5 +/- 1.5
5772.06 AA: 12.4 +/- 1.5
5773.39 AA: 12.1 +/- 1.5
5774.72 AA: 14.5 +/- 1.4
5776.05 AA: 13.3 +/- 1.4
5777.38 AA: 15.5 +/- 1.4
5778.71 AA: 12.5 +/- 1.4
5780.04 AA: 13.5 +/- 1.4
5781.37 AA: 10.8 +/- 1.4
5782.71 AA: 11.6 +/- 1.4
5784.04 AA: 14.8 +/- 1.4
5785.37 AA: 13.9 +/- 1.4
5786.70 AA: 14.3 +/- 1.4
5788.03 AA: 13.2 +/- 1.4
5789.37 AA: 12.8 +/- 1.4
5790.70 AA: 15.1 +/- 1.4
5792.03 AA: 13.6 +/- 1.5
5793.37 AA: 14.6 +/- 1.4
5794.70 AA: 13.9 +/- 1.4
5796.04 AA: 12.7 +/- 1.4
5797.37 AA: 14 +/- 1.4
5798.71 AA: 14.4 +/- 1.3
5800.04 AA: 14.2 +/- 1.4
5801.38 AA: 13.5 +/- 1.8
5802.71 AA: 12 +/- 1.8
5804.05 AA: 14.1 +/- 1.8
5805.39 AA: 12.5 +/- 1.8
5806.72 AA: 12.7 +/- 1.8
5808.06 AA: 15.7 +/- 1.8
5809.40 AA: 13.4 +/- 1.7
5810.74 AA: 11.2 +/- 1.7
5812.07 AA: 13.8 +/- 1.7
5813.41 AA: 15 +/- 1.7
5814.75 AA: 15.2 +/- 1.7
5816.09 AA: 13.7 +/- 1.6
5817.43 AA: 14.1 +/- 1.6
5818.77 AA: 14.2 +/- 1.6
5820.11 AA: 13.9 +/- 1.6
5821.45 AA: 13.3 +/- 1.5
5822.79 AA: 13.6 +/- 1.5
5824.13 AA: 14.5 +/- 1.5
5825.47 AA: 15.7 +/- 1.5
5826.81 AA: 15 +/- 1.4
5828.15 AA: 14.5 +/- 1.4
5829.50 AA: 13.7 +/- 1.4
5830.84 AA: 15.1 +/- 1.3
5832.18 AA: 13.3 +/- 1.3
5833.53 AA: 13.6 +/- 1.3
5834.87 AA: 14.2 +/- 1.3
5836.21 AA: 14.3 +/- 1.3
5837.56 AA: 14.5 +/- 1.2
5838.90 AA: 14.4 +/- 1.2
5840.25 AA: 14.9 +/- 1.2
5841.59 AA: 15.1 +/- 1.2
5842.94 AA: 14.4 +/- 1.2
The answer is 0.9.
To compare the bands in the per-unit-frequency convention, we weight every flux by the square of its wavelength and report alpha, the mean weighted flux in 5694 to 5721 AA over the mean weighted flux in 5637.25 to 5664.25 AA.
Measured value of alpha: 0.9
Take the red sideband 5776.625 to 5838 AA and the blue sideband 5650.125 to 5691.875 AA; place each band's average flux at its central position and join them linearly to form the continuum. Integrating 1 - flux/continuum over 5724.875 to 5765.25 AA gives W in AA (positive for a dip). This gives 3.0 AA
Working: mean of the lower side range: 16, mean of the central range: 13.7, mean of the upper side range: 13.8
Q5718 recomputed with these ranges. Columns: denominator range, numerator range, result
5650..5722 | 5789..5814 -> 0.91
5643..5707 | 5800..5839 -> 0.93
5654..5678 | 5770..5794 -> 0.86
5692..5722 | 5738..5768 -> 0.91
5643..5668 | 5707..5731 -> 0.89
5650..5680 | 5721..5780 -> 0.86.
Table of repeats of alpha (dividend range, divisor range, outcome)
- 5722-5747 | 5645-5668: 0.85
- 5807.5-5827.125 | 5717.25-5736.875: 1.05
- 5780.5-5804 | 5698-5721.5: 0.92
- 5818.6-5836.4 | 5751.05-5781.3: 1.08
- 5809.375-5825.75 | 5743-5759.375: 1.06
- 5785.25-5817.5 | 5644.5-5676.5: 0.89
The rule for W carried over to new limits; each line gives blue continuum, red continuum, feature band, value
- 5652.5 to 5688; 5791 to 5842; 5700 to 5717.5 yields 0.5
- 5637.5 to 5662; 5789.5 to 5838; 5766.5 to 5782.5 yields 1.7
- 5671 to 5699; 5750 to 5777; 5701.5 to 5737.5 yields 0.8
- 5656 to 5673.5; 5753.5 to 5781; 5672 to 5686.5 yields -0.2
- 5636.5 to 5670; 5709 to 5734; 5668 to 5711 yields -0.3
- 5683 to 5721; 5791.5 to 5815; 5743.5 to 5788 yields 2.7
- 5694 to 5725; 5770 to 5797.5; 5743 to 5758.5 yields 0.6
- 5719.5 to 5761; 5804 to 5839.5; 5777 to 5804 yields 0.7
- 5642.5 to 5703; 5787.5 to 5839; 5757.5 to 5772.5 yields 1.4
